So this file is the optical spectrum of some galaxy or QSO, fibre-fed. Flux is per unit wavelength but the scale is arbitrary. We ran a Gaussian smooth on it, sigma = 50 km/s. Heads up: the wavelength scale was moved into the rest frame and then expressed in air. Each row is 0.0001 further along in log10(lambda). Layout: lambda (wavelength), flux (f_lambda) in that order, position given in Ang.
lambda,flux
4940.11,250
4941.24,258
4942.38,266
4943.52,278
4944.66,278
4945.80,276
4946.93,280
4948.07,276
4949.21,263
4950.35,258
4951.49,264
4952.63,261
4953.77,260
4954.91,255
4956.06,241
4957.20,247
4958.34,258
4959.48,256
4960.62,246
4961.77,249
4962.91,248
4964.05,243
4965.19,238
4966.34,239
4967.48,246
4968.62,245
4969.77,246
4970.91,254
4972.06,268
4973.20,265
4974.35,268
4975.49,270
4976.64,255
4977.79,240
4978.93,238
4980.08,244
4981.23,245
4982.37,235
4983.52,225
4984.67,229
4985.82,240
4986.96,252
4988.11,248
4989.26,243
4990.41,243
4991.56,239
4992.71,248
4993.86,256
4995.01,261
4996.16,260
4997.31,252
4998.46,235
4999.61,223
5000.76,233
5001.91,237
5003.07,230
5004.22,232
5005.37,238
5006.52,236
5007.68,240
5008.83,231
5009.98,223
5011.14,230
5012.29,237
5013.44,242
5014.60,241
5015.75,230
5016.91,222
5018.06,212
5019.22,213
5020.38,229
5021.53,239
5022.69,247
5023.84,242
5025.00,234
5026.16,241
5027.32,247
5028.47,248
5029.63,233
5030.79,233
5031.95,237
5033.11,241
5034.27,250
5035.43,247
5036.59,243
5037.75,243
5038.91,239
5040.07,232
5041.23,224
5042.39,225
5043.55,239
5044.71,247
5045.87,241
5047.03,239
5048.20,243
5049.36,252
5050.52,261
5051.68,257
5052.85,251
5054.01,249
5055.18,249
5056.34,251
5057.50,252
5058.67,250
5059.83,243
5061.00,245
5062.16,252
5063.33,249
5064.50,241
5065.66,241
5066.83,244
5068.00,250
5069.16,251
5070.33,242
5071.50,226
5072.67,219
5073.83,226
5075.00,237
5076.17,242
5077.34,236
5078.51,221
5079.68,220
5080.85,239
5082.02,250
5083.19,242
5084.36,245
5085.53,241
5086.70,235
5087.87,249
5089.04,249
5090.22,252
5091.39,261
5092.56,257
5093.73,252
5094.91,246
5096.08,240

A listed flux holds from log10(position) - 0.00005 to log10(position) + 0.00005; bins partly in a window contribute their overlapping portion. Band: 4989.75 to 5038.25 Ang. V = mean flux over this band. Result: 238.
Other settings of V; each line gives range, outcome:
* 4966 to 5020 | 241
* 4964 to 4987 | 247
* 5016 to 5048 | 237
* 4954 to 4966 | 248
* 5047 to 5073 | 246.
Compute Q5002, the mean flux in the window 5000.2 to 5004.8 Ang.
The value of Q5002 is 233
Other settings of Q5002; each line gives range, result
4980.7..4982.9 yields 241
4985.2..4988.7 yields 247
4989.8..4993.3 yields 243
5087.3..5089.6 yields 249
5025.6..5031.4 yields 240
